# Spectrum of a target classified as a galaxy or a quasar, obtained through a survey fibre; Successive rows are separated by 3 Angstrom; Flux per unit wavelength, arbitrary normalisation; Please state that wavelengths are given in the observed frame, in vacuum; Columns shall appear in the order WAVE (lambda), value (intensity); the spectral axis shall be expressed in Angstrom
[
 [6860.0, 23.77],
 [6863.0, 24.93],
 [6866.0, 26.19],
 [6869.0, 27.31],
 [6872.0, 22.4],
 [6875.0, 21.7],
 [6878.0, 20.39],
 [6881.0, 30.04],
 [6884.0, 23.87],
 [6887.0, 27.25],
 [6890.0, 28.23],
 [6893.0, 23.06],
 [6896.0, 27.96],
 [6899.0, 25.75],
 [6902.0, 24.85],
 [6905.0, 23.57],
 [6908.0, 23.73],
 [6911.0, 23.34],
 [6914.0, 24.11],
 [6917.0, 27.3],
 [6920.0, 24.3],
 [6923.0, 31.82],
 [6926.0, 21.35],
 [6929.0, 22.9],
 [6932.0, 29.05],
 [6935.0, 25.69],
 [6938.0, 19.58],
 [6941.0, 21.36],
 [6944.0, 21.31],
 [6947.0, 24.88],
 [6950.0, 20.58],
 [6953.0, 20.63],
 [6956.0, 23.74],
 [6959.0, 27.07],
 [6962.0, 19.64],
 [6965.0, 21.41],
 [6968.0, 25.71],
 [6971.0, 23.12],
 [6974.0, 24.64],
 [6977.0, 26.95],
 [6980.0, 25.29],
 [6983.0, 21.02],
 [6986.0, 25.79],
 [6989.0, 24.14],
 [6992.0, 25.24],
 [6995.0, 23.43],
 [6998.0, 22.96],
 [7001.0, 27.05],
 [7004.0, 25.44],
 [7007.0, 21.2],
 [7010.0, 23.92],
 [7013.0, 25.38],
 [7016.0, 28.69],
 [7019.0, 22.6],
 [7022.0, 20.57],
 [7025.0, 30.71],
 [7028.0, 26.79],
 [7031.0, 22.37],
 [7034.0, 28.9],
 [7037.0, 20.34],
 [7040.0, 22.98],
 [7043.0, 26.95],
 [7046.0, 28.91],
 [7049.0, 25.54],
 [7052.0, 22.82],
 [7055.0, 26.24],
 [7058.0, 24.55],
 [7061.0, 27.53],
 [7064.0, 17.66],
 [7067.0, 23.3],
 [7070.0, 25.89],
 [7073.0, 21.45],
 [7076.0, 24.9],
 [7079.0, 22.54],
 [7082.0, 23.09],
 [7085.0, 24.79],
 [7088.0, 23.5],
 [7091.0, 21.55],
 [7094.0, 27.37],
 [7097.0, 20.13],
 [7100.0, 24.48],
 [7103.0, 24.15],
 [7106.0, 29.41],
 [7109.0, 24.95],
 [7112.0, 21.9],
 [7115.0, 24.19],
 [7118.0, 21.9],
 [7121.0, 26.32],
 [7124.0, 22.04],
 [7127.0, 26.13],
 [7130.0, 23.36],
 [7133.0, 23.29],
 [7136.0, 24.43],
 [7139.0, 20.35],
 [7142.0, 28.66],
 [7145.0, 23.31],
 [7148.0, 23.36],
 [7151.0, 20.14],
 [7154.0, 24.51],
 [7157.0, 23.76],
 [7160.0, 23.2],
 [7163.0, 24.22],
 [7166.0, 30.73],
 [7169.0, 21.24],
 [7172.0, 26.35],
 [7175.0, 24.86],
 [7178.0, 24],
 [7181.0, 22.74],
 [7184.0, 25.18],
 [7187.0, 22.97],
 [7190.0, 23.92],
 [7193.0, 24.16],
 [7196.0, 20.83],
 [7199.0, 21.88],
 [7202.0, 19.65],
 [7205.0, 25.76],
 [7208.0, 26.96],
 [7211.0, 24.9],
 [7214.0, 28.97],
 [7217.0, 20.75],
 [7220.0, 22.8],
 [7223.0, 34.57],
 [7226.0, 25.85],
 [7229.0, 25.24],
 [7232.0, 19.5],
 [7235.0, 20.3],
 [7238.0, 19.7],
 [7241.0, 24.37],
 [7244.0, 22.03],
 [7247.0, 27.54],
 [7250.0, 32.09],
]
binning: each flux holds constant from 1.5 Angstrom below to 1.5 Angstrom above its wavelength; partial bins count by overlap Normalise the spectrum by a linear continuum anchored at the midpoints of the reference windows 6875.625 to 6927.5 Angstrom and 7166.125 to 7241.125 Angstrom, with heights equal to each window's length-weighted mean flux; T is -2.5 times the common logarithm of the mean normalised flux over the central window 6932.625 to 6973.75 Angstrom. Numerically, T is 0.10 mag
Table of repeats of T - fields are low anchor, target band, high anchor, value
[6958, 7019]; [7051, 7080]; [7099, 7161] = 0.019 mag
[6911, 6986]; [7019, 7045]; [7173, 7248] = -0.043 mag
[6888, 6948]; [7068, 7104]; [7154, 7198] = 0.032 mag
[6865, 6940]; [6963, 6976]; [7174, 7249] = 0.049 mag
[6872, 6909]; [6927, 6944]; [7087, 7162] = 0.059 mag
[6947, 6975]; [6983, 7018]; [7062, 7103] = -0.071 mag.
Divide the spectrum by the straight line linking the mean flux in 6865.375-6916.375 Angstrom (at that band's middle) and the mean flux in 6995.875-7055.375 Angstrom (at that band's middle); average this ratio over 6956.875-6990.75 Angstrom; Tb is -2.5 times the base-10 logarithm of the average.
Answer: 0.040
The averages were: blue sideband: 24.9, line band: 24.1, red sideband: 25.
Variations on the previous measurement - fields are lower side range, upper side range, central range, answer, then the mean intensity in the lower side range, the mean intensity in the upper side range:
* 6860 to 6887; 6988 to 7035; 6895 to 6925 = -0.03 mag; 24.7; 24.9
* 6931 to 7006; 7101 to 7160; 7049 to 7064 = -0.03 mag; 23.8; 24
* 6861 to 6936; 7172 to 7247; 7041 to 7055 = -0.06 mag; 25.2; 24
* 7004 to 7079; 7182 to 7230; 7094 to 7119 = 0.02 mag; 24.6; 24.6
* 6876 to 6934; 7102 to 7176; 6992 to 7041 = 0.01 mag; 25.4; 24.3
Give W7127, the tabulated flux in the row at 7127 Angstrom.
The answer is 26.13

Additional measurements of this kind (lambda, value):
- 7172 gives 26.35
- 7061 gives 27.53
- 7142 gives 28.66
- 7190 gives 23.92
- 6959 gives 27.07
